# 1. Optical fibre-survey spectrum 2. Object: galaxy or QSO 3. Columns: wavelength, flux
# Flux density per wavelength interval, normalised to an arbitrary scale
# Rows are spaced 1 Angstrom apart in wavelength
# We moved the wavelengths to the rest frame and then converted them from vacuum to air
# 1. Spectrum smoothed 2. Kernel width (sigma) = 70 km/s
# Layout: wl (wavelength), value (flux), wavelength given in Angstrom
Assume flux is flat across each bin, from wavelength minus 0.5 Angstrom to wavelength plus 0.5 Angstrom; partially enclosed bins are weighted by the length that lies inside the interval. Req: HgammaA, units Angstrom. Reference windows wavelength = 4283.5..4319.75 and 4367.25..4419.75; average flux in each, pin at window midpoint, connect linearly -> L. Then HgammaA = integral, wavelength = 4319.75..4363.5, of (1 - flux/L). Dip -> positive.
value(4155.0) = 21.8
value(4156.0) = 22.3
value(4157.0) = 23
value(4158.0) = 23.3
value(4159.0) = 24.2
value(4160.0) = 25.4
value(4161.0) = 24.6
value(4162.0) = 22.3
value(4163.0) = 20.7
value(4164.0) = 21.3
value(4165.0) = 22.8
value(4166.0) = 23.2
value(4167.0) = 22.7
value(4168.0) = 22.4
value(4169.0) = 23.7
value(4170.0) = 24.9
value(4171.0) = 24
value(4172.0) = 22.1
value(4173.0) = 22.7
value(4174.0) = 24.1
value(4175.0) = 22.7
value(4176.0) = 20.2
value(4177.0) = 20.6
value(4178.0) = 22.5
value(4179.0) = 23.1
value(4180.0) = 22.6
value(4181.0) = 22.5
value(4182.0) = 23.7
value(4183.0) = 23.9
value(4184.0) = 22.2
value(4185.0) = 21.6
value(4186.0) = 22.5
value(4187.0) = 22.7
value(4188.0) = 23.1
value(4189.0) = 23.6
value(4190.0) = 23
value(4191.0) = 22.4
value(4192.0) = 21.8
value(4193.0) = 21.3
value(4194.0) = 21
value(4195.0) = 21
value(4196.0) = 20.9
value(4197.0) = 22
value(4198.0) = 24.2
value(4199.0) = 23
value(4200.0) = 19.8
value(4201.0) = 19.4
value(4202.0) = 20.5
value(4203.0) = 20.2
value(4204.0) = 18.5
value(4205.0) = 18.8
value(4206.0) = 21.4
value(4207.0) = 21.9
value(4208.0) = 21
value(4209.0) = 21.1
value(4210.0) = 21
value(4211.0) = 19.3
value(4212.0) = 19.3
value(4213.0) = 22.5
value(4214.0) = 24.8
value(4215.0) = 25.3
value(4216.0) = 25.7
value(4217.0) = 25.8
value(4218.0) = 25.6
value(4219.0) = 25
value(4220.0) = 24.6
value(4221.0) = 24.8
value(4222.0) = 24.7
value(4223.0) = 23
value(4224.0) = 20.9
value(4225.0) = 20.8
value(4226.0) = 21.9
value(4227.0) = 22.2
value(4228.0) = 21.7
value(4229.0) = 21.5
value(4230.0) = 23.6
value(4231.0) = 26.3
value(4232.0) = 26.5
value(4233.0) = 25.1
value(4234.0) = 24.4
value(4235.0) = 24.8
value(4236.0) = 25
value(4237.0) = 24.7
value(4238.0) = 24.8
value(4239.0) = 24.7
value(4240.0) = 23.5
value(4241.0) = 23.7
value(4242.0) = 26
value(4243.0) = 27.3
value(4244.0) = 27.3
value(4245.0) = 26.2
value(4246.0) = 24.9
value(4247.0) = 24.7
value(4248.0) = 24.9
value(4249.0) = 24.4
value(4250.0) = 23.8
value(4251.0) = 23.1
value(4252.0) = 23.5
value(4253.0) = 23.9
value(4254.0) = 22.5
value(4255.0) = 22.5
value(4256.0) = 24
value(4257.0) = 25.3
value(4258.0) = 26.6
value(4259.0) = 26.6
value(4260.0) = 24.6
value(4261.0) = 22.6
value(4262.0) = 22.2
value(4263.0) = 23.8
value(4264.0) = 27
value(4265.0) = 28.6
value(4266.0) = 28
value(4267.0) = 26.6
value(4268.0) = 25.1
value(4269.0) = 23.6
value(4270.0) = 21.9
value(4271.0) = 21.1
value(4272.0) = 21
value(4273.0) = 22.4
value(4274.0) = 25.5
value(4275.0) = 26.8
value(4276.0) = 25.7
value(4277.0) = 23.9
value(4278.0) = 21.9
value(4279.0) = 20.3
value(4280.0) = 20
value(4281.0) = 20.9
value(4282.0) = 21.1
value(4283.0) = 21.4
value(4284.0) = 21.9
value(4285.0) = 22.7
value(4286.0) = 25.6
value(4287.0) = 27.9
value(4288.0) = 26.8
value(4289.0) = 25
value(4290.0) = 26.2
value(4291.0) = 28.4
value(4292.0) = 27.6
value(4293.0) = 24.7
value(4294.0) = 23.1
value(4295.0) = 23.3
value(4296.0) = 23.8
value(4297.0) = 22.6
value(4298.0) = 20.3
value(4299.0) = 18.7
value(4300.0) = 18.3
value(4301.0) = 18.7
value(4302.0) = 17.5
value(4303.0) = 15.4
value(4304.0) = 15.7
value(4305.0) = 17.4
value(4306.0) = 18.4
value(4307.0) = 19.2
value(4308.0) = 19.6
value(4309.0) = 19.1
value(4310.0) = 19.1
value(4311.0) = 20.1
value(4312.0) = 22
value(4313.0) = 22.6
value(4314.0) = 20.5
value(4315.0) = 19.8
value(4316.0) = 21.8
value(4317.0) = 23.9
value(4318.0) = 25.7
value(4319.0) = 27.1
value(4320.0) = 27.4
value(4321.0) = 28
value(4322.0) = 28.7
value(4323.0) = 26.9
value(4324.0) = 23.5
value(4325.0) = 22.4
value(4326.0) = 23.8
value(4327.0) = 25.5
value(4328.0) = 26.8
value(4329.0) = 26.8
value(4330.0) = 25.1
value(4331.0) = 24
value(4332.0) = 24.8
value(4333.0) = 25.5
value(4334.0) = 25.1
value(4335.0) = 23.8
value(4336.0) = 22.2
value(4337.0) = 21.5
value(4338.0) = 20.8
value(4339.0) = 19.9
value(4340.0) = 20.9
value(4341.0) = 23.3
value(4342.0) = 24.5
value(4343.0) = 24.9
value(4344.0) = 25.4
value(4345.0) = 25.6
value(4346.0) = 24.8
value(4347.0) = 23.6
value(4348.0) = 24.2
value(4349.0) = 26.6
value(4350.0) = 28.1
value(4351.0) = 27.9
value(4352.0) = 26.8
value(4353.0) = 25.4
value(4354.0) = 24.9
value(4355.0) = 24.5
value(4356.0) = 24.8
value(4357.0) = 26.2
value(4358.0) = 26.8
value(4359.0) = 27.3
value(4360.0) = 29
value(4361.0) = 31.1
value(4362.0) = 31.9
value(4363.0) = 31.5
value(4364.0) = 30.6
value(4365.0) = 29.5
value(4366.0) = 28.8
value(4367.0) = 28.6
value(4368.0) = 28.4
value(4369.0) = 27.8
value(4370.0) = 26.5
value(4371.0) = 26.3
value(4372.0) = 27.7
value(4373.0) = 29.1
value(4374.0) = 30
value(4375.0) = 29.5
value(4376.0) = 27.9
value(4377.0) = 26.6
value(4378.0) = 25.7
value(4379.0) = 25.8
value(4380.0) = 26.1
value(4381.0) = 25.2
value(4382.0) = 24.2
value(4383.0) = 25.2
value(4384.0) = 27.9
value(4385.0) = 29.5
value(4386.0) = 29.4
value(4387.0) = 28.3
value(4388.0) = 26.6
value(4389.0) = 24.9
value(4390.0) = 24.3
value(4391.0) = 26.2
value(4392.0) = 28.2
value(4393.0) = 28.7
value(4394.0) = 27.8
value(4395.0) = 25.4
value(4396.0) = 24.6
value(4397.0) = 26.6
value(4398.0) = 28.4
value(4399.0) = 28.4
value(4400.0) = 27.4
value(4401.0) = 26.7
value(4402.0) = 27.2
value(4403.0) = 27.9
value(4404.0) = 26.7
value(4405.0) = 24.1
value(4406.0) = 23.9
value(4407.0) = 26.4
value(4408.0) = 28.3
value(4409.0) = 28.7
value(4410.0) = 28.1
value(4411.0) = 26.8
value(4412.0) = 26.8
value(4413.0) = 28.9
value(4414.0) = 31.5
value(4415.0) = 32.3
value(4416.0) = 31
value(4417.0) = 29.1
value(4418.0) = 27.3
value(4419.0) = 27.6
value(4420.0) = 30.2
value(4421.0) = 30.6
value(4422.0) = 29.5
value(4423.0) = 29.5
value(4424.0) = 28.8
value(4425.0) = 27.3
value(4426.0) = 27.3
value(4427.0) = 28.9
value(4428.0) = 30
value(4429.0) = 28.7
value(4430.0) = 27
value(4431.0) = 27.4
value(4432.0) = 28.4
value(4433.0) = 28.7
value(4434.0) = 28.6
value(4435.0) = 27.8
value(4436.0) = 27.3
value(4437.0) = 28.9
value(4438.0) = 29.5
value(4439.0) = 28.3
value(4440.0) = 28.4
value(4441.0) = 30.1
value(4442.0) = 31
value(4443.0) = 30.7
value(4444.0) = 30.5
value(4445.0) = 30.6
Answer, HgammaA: -2.1 Angstrom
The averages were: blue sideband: 22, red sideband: 27.4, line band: 25.5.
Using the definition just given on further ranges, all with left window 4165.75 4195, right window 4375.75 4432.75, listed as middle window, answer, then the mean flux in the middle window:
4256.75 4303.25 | 2.4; 23.5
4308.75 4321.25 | 1.4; 22.8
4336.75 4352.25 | 1.2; 24.3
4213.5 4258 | -0.9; 24.3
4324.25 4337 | 0.7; 24.5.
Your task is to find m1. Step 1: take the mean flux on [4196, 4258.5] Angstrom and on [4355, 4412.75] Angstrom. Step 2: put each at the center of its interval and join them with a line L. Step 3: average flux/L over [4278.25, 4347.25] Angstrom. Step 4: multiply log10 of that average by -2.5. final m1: 0.12 mag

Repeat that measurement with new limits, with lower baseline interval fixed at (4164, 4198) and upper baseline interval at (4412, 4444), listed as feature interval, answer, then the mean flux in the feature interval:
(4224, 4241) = 0.01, 23.8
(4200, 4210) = 0.14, 20.3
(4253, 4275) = 0.01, 24.4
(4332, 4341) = 0.18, 22.6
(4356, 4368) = -0.07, 29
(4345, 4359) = 0.05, 25.8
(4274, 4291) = 0.06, 23.8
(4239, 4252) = -0.03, 24.9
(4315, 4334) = 0.04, 25.3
